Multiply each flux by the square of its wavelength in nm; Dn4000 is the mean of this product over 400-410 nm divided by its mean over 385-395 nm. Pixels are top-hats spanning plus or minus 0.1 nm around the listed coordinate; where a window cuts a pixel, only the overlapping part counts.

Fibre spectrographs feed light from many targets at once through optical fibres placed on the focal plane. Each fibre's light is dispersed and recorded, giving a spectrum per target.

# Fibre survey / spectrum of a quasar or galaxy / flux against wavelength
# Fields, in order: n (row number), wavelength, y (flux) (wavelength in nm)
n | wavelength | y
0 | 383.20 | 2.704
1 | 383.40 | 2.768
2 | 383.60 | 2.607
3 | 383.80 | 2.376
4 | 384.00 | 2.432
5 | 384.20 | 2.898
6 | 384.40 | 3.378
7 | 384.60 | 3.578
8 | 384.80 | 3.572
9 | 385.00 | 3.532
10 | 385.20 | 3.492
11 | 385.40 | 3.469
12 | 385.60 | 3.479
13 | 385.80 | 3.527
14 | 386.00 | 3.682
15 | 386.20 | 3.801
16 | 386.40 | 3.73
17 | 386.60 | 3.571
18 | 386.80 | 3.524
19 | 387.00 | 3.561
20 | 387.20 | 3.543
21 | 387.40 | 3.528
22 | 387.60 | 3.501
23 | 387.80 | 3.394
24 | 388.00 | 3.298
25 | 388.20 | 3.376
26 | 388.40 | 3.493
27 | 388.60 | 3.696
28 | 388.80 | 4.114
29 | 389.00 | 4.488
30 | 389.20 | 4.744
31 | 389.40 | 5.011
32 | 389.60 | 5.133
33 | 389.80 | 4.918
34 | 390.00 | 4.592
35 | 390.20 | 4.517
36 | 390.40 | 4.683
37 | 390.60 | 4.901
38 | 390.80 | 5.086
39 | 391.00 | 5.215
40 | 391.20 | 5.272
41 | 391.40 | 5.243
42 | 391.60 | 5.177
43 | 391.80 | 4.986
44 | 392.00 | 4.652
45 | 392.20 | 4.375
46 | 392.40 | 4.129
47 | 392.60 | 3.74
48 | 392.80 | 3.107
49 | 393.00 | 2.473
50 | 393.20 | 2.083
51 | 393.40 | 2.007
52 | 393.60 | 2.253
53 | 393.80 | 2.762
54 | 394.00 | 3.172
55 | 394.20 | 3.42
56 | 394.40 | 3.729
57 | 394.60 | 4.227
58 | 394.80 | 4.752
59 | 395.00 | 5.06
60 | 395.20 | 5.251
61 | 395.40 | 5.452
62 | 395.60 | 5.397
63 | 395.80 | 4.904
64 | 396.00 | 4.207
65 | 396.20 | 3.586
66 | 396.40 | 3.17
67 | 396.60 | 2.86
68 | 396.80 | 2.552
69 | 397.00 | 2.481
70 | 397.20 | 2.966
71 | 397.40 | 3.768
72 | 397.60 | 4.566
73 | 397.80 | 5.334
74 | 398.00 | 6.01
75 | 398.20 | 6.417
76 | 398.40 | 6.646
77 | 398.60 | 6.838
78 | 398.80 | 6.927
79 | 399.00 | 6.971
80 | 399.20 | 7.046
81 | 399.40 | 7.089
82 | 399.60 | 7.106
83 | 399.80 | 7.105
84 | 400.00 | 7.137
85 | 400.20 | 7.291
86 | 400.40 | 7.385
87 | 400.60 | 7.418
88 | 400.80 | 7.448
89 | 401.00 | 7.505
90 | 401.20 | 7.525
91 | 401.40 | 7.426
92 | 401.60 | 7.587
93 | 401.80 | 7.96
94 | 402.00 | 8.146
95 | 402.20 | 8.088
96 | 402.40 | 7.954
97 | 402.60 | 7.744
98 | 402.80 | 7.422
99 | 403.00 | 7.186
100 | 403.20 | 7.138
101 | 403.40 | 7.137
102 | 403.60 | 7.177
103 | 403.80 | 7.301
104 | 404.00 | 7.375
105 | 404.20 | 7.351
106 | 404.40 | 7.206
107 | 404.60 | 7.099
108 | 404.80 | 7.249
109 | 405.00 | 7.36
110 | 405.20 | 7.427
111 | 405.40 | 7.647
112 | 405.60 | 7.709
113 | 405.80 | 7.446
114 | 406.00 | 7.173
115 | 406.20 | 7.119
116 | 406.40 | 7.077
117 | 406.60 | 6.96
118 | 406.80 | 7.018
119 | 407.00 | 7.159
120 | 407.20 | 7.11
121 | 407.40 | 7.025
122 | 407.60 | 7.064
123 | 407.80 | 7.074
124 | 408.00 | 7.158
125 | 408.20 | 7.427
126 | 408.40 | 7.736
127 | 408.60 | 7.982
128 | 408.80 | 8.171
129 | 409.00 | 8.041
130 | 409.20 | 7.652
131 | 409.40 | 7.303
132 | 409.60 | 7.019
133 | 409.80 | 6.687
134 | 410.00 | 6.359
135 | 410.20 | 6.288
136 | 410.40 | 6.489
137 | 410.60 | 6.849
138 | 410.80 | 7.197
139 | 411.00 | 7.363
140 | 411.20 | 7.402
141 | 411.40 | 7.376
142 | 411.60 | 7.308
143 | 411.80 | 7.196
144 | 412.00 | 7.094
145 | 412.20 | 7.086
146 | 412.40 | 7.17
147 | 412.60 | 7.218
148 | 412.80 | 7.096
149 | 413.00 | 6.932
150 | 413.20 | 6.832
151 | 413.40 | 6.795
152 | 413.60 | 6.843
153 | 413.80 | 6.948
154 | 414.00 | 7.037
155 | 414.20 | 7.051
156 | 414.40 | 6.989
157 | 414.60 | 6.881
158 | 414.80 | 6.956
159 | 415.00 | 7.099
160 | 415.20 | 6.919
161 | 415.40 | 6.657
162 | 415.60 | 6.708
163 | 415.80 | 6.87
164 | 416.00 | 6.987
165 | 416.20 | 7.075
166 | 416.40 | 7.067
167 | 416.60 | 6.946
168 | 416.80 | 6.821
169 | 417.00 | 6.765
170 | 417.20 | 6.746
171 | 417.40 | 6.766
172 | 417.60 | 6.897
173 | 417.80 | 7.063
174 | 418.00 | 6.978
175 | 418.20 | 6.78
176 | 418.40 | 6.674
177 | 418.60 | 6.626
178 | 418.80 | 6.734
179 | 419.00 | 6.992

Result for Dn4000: 2.0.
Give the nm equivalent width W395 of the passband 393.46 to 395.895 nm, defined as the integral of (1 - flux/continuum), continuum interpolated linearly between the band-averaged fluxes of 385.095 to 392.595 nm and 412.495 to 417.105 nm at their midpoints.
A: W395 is 0.33 nm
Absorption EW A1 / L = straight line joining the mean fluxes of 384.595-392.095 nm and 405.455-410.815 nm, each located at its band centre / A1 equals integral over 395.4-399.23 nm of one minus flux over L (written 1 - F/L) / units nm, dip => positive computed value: 0.49 nm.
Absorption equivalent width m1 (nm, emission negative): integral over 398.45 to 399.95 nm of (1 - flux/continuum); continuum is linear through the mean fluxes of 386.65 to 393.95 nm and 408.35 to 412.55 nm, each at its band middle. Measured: -0.44 nm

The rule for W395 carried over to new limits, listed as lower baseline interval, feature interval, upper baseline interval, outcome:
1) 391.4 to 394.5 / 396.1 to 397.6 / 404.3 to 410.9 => 0.452 nm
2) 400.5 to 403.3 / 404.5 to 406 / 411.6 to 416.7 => 0.007 nm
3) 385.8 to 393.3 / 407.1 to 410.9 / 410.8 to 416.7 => -0.434 nm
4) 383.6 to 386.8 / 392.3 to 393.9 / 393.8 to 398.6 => 0.491 nm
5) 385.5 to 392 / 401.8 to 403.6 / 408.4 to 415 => -0.487 nm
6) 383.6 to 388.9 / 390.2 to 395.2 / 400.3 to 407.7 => 0.779 nm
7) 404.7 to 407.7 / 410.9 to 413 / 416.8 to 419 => -0.056 nm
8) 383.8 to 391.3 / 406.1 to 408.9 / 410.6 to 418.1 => -0.485 nm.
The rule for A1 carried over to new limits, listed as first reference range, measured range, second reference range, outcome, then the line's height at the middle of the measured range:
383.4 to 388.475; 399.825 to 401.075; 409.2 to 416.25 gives -0.47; 5.32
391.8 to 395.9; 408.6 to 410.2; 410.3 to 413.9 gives -0.17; 6.59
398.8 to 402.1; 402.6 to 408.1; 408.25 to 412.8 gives 0.05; 7.3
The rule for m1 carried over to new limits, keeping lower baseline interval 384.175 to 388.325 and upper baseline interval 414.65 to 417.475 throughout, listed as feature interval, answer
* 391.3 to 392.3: -0.182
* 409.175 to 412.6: -0.404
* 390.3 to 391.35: -0.264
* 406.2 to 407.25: -0.224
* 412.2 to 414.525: -0.147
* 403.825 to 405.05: -0.375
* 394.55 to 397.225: 0.286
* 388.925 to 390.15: -0.293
